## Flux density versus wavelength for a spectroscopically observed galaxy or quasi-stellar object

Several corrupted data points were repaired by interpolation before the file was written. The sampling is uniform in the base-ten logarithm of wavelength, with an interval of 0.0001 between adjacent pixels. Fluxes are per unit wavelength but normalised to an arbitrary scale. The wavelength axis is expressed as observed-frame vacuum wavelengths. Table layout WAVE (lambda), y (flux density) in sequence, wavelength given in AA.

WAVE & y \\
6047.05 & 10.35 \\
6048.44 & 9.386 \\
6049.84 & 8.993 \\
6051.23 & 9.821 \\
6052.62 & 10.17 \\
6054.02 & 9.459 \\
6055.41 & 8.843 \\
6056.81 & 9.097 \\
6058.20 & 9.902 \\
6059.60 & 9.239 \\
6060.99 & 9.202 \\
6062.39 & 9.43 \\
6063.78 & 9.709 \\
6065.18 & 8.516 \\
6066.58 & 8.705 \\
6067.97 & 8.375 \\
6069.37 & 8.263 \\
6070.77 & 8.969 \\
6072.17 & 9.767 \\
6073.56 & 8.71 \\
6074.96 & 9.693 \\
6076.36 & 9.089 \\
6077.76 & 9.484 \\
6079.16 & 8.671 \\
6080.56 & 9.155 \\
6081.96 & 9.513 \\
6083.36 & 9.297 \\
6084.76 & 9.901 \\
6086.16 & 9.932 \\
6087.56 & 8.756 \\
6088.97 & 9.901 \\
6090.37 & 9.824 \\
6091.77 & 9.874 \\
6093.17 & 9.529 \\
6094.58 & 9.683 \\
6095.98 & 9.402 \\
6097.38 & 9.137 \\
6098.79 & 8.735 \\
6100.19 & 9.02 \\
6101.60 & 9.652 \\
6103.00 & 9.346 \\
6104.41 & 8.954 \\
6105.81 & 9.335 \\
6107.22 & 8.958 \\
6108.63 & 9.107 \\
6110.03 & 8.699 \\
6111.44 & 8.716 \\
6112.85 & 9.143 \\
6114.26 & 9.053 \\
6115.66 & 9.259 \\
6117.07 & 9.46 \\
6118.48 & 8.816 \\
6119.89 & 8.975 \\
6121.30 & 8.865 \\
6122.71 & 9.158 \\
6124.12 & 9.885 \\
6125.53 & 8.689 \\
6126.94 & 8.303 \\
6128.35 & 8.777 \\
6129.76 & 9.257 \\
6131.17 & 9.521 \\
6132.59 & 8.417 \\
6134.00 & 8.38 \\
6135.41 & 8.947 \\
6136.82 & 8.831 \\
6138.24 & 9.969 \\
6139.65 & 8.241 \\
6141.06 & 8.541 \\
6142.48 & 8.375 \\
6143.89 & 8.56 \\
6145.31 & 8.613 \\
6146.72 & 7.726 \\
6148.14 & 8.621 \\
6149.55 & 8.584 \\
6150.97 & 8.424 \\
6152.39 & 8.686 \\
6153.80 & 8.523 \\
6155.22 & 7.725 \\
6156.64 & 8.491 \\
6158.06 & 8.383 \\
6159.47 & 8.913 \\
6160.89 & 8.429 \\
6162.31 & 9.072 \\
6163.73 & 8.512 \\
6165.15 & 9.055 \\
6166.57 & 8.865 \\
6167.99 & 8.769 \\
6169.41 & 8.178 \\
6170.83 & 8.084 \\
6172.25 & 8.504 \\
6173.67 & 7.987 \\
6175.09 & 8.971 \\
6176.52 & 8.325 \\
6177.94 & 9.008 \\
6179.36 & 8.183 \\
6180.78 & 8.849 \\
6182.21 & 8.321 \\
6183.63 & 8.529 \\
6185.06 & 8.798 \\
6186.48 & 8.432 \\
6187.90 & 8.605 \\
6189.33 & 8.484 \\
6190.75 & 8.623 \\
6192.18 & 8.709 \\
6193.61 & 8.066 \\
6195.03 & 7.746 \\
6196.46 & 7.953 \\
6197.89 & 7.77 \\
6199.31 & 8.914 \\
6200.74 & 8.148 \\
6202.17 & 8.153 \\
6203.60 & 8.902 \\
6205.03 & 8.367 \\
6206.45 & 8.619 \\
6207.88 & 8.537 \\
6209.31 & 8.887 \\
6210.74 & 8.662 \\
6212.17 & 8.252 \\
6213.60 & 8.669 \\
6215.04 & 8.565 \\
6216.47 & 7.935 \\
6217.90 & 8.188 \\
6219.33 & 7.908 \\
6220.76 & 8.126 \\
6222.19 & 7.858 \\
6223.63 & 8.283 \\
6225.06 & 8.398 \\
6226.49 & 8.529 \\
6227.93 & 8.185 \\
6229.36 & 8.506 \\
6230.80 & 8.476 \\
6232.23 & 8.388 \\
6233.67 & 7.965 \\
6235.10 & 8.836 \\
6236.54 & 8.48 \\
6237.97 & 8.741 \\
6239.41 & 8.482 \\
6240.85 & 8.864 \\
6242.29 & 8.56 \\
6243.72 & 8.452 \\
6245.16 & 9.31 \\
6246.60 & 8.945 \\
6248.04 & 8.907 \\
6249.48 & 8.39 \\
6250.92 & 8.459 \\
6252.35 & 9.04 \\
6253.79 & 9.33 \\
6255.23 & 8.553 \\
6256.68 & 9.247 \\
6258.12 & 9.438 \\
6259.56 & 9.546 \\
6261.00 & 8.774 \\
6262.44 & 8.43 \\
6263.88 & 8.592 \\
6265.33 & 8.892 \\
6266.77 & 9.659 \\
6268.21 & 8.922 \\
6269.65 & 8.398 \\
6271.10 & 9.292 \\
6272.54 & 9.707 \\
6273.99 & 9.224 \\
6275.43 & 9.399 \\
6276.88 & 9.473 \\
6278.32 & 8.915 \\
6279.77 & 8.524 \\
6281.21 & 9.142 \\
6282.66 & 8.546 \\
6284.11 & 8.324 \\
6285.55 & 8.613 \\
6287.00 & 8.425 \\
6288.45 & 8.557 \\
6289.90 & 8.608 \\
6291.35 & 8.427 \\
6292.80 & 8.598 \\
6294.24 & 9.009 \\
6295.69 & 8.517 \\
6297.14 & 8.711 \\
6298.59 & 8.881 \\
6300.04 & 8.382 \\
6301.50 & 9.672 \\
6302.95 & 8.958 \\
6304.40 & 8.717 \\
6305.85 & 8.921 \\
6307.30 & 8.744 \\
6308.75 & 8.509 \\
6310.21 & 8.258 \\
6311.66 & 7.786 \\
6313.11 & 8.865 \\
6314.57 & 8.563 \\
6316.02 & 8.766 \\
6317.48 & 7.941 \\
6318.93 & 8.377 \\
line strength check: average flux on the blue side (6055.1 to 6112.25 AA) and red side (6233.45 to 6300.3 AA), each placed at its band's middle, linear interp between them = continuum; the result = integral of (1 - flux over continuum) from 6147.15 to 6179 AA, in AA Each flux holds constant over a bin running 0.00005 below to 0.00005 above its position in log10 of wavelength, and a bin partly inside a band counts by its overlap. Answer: 1.8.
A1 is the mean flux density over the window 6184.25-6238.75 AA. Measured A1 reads 8.39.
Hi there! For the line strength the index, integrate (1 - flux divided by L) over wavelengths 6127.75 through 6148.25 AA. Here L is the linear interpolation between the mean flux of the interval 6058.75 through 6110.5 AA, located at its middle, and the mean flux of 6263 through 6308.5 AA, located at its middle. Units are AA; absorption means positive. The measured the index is 0.93 AA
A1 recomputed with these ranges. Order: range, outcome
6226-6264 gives 8.72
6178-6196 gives 8.46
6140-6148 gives 8.37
